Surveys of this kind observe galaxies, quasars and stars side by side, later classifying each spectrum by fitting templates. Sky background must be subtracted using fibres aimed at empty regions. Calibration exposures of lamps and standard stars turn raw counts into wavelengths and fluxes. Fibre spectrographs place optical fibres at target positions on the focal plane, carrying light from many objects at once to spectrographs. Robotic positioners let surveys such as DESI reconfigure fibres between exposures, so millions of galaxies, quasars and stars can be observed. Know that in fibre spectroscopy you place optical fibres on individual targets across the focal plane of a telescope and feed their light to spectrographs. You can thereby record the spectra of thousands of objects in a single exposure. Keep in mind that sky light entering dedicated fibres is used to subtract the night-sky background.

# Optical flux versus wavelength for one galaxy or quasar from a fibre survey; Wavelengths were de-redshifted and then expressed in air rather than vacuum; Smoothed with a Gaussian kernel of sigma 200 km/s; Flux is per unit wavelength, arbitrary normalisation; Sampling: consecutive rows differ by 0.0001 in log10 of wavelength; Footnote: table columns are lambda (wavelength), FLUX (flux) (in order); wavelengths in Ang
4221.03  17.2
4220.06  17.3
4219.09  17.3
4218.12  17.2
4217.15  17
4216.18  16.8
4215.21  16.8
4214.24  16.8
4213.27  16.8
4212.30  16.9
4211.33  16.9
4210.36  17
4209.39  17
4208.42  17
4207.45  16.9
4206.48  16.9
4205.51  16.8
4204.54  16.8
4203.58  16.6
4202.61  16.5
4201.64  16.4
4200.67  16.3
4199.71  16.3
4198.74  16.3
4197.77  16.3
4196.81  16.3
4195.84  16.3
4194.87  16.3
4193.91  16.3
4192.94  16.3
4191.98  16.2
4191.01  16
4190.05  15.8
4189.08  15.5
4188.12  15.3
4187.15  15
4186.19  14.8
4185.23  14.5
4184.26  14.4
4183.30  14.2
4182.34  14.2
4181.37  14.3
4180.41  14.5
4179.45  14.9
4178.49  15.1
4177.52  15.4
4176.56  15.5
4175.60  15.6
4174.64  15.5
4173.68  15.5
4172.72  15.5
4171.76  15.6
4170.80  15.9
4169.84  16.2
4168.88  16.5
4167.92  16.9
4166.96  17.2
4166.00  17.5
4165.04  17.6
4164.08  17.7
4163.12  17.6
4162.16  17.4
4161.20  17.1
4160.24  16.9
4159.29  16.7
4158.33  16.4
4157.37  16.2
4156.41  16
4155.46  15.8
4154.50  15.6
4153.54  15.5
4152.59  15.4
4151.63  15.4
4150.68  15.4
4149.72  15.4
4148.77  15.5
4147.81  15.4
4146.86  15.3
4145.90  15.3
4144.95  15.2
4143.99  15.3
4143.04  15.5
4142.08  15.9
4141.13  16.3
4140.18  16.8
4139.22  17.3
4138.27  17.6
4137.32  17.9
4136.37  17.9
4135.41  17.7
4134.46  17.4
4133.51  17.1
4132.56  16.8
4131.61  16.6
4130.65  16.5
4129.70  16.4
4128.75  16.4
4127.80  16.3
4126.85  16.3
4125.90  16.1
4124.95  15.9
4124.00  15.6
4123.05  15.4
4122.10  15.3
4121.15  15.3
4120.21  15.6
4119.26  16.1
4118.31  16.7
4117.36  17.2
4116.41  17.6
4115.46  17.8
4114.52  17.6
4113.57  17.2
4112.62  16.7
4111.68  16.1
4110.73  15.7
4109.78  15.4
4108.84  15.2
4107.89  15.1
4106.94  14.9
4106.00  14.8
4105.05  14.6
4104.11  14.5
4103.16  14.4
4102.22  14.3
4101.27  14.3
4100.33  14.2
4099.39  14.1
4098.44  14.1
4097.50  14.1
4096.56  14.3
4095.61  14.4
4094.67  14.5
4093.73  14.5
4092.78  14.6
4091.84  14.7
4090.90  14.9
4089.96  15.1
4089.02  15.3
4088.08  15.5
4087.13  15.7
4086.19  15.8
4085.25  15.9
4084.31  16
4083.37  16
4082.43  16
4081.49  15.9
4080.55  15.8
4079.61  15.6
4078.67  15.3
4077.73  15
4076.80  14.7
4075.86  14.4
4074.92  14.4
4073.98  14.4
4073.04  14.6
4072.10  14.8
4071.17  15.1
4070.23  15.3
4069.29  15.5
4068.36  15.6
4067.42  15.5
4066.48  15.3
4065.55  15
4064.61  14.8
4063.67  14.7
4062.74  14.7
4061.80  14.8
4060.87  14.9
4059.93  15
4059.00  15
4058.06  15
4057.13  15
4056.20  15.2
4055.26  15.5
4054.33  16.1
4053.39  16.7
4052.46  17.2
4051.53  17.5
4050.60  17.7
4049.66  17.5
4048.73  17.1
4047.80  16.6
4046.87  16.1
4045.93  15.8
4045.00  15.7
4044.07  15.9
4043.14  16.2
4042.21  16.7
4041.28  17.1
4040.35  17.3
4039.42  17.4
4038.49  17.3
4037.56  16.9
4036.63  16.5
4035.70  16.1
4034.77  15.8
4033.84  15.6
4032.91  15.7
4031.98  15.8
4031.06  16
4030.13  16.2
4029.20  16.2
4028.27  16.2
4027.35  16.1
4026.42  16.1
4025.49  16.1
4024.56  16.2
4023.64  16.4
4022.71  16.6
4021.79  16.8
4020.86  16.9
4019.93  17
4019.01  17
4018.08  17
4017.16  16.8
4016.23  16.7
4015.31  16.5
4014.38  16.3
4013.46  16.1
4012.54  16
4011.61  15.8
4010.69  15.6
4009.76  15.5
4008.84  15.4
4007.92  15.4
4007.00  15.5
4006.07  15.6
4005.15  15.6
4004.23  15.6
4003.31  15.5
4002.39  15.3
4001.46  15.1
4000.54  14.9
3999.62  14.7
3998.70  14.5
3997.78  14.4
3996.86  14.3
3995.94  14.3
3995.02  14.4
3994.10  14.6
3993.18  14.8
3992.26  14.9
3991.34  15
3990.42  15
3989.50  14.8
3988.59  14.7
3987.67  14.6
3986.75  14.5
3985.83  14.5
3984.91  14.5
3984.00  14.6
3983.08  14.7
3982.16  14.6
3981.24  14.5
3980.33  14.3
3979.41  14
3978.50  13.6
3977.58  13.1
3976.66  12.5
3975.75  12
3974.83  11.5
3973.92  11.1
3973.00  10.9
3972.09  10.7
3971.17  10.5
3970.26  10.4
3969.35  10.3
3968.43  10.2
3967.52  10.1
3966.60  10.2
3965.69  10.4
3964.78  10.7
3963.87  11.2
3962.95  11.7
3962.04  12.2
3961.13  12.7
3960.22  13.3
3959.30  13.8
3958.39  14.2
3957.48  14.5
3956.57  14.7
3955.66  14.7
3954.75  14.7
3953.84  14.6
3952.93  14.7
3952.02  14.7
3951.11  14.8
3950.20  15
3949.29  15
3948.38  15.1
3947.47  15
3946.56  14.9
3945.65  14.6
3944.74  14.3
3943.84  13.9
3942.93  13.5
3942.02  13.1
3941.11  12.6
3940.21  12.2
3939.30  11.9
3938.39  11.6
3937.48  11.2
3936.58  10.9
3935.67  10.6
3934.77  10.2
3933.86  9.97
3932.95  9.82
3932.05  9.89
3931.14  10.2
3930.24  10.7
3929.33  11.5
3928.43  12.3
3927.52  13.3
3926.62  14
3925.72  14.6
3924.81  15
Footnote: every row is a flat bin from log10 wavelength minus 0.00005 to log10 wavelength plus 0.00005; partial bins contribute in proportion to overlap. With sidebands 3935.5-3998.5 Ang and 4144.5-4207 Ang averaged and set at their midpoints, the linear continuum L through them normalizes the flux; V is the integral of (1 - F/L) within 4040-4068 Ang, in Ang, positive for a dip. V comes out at -3.0 Ang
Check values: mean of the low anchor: 13.3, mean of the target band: 15.9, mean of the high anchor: 15.9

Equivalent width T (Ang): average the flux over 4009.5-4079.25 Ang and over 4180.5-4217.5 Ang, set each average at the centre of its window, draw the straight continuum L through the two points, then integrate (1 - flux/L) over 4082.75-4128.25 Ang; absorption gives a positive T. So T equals 1.6 Ang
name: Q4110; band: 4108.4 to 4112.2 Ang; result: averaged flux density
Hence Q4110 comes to 15.6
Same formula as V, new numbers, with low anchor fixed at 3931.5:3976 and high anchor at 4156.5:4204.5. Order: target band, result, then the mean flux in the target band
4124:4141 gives -1.8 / 16.8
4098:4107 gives 0.2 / 14.4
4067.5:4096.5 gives -1.4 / 15.2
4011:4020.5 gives -2.2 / 16.5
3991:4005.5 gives -1.9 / 14.9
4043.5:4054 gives -2.1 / 16.7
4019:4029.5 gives -2.2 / 16.5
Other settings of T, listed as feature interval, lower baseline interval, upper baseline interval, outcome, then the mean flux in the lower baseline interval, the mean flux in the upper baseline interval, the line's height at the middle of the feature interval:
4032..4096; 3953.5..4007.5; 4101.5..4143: -2.3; 13.5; 16.2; 15.1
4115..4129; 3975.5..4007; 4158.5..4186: -0.6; 14.6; 15.9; 15.5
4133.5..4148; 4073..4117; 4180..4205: -1.0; 15.2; 15.7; 15.5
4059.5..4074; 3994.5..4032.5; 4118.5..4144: 1.0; 15.8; 16.4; 16.1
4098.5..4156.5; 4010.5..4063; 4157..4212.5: 0.9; 16.3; 16.1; 16.2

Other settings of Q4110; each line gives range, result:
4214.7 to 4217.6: 16.9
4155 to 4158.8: 16.1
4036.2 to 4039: 16.9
